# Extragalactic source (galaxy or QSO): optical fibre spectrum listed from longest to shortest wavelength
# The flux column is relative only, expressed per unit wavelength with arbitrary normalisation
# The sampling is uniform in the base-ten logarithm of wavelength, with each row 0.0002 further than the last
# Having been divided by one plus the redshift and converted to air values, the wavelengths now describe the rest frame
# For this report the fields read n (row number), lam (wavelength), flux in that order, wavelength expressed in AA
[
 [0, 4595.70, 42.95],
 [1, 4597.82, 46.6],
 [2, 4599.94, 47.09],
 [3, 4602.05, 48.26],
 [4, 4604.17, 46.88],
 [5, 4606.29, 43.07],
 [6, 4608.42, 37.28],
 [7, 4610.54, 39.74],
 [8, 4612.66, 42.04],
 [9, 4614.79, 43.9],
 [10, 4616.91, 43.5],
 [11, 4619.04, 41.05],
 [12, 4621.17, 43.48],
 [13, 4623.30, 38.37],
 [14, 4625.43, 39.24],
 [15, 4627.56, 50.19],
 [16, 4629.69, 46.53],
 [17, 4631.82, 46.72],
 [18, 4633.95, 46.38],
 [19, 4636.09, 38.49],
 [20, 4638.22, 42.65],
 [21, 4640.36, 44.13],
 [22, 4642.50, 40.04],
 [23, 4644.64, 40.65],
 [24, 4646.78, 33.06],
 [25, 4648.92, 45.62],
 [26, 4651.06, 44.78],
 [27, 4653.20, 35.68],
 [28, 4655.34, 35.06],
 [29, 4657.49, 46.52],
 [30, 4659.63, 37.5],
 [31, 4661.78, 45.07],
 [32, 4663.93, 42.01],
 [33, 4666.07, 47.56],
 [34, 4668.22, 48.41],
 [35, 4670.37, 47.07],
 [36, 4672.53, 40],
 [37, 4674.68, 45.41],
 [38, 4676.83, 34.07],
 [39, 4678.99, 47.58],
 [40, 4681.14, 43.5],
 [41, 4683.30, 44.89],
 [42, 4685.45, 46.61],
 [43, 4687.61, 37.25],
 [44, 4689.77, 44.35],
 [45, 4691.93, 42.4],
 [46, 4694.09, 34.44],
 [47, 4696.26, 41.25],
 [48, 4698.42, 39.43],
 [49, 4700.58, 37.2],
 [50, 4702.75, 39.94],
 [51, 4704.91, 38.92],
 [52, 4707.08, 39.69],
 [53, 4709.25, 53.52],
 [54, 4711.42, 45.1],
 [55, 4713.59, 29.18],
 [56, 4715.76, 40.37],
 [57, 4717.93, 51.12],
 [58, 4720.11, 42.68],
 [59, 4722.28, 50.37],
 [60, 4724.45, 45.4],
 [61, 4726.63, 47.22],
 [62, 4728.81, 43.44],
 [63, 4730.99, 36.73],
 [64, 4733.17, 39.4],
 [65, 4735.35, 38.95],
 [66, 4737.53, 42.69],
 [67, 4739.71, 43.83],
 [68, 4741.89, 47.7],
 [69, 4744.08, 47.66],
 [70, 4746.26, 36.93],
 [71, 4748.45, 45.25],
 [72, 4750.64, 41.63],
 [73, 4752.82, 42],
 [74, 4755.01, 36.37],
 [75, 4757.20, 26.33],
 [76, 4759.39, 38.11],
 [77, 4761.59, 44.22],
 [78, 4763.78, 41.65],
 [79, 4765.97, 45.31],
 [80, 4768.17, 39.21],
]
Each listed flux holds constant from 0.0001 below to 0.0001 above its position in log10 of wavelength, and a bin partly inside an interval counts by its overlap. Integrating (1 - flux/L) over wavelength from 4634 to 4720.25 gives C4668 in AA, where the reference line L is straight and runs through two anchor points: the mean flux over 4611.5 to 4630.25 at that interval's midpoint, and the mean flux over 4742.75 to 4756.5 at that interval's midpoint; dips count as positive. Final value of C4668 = 0.8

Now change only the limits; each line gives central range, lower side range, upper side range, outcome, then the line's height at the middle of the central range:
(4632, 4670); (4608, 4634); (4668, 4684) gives 0.99 AA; 43.3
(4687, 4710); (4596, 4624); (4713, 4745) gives 1.40 AA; 43.3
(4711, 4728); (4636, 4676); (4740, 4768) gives -0.99 AA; 41.5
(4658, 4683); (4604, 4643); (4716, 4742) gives -0.19 AA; 43.3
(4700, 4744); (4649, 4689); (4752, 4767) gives -2.44 AA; 40.6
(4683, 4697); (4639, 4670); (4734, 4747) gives 0.33 AA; 42.4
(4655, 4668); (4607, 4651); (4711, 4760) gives -0.33 AA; 42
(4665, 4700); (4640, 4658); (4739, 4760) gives -1.99 AA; 40.4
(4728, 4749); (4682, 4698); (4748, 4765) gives -1.20 AA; 39.9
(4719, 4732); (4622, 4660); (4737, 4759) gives -1.03 AA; 41.1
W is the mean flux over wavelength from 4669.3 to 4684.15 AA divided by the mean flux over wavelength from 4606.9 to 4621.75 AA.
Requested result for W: 1.04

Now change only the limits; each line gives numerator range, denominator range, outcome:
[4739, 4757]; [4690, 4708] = 1.06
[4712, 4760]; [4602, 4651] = 0.98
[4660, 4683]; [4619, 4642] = 1.01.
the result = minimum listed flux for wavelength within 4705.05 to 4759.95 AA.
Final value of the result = 26.33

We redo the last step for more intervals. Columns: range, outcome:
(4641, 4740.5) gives 29.18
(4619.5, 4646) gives 38.37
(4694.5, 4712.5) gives 37.2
